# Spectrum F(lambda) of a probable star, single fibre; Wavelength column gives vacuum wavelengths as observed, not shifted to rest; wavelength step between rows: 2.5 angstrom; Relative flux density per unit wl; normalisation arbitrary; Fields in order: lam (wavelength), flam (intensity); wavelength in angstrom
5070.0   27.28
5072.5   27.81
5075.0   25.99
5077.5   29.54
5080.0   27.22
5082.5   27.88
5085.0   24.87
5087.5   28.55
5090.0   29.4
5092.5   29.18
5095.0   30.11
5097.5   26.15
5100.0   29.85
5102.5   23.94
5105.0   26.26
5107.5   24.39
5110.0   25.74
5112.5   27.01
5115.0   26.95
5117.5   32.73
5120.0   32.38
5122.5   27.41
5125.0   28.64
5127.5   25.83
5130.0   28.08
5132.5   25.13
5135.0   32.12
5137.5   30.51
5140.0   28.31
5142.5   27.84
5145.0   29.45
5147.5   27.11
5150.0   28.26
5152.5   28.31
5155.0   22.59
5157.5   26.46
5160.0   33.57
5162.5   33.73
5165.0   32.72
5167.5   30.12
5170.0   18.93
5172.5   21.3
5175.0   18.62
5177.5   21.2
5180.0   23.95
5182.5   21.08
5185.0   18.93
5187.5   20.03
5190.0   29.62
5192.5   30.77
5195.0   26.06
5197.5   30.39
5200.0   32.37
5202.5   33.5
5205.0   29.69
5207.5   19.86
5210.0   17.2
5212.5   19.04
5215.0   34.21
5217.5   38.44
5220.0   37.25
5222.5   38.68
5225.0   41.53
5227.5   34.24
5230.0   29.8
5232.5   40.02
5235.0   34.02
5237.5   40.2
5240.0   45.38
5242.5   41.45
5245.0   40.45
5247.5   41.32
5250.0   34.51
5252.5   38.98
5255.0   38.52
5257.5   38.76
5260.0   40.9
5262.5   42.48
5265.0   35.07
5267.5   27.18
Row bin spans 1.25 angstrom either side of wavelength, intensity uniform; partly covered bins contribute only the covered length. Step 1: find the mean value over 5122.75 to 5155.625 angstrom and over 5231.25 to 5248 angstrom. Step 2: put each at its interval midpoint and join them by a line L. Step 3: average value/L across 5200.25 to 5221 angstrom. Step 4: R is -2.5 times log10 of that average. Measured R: 0.27 mag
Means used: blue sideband 27.9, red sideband 40.4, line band 28.7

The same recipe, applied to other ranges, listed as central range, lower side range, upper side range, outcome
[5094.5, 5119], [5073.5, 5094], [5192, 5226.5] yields 0.043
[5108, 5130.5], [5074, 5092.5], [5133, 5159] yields -0.010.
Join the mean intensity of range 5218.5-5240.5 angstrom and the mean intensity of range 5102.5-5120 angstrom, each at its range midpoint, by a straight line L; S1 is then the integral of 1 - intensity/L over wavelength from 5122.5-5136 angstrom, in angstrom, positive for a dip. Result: 0.5 angstrom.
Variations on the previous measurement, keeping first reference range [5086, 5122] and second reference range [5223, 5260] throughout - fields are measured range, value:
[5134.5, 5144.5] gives 0.4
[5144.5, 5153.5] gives 0.9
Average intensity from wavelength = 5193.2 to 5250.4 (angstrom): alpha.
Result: 33.9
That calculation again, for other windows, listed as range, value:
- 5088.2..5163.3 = 28.2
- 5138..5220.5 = 26.9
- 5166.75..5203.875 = 25.1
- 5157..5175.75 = 27.2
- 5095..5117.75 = 26.9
